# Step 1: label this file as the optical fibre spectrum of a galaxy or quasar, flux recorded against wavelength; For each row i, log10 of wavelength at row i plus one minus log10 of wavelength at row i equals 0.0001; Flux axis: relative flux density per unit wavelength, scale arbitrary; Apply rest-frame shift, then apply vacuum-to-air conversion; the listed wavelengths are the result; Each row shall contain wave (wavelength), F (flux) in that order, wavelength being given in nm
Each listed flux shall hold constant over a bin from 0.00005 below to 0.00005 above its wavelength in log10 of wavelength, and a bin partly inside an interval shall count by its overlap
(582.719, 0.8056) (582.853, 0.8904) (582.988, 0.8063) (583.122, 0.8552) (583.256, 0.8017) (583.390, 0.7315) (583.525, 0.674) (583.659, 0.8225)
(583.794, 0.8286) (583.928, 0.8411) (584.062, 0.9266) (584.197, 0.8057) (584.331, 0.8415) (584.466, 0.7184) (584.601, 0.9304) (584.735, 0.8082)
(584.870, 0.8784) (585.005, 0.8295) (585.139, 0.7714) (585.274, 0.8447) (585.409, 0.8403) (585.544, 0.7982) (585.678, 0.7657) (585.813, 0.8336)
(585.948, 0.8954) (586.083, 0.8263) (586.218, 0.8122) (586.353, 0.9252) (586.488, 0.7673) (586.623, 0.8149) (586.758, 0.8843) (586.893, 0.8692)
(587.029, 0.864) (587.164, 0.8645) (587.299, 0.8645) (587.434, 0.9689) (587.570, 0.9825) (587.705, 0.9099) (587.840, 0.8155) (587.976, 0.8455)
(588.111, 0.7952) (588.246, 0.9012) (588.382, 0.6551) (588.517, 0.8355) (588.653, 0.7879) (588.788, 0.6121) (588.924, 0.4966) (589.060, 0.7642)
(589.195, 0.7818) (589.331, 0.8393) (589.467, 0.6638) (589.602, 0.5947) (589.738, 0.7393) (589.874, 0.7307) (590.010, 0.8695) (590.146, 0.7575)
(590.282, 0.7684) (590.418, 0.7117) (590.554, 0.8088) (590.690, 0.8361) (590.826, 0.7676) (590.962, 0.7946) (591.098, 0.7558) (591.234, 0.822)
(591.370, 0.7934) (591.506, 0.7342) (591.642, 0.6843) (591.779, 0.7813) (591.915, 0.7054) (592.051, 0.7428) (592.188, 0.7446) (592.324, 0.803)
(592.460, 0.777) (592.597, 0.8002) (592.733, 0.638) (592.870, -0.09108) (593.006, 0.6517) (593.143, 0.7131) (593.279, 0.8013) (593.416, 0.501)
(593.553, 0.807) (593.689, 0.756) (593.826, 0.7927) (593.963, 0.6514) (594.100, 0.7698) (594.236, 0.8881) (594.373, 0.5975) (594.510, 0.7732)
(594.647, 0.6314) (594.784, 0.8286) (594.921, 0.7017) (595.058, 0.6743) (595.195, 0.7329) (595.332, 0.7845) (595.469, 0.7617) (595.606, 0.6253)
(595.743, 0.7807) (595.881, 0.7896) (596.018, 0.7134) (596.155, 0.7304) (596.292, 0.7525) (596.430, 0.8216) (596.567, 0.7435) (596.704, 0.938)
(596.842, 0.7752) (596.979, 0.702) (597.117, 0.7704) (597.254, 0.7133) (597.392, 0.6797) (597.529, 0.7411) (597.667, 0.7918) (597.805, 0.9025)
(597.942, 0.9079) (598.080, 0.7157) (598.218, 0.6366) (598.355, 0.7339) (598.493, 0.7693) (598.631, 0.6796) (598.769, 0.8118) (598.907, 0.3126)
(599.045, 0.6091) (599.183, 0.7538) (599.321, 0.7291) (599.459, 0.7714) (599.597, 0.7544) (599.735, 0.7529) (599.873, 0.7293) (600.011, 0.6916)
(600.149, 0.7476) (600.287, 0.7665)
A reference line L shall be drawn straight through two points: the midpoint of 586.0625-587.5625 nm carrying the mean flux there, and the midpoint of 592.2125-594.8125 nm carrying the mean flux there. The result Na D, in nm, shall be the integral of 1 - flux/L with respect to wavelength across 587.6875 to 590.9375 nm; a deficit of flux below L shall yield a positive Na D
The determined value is 0.16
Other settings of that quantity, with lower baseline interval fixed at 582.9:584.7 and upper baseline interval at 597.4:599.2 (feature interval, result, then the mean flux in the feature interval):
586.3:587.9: -0.17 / 0.877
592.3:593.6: 0.21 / 0.632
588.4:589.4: 0.07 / 0.727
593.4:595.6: 0.04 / 0.731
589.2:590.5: 0.05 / 0.744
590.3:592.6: -0.01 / 0.768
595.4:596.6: -0.02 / 0.747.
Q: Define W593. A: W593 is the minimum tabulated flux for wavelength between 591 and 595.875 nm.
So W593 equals -0.09108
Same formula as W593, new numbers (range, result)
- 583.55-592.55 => 0.4966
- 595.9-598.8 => 0.6366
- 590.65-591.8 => 0.6843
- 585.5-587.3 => 0.7657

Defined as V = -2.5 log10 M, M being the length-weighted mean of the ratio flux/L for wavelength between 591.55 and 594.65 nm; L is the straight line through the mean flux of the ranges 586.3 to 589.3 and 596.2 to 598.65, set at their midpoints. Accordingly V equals 0.14 mag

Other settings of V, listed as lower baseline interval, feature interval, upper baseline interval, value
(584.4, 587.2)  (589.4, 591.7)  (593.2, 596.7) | 0.04 mag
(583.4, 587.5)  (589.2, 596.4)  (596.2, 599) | 0.08 mag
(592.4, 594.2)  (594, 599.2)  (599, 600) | -0.06 mag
